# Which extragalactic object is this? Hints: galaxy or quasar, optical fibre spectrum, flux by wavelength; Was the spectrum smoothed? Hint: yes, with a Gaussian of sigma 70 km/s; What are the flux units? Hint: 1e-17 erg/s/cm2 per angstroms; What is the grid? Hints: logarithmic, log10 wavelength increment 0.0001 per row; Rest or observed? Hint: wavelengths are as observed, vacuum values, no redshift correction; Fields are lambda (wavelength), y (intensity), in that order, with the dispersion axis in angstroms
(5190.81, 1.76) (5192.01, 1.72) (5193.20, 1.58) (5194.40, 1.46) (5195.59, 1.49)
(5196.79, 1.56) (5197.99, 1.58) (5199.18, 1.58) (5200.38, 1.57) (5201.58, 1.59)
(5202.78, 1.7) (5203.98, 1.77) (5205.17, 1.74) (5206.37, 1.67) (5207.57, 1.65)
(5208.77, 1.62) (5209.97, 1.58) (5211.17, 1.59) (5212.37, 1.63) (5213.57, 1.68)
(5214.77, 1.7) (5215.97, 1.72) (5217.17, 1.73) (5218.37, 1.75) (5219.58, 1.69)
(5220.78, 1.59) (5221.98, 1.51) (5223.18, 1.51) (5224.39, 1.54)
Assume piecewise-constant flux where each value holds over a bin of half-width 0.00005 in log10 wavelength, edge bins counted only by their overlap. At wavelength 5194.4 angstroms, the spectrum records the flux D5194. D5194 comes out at 1.46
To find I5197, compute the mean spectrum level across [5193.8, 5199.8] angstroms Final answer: 1.53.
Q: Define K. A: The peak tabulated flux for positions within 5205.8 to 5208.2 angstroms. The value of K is 1.67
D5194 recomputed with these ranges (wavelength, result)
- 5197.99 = 1.58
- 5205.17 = 1.74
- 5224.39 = 1.54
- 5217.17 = 1.73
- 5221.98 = 1.51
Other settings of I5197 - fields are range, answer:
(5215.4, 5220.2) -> 1.72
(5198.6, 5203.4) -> 1.61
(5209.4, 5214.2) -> 1.62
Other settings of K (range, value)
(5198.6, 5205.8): 1.77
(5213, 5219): 1.75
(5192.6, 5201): 1.58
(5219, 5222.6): 1.69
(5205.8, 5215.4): 1.7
